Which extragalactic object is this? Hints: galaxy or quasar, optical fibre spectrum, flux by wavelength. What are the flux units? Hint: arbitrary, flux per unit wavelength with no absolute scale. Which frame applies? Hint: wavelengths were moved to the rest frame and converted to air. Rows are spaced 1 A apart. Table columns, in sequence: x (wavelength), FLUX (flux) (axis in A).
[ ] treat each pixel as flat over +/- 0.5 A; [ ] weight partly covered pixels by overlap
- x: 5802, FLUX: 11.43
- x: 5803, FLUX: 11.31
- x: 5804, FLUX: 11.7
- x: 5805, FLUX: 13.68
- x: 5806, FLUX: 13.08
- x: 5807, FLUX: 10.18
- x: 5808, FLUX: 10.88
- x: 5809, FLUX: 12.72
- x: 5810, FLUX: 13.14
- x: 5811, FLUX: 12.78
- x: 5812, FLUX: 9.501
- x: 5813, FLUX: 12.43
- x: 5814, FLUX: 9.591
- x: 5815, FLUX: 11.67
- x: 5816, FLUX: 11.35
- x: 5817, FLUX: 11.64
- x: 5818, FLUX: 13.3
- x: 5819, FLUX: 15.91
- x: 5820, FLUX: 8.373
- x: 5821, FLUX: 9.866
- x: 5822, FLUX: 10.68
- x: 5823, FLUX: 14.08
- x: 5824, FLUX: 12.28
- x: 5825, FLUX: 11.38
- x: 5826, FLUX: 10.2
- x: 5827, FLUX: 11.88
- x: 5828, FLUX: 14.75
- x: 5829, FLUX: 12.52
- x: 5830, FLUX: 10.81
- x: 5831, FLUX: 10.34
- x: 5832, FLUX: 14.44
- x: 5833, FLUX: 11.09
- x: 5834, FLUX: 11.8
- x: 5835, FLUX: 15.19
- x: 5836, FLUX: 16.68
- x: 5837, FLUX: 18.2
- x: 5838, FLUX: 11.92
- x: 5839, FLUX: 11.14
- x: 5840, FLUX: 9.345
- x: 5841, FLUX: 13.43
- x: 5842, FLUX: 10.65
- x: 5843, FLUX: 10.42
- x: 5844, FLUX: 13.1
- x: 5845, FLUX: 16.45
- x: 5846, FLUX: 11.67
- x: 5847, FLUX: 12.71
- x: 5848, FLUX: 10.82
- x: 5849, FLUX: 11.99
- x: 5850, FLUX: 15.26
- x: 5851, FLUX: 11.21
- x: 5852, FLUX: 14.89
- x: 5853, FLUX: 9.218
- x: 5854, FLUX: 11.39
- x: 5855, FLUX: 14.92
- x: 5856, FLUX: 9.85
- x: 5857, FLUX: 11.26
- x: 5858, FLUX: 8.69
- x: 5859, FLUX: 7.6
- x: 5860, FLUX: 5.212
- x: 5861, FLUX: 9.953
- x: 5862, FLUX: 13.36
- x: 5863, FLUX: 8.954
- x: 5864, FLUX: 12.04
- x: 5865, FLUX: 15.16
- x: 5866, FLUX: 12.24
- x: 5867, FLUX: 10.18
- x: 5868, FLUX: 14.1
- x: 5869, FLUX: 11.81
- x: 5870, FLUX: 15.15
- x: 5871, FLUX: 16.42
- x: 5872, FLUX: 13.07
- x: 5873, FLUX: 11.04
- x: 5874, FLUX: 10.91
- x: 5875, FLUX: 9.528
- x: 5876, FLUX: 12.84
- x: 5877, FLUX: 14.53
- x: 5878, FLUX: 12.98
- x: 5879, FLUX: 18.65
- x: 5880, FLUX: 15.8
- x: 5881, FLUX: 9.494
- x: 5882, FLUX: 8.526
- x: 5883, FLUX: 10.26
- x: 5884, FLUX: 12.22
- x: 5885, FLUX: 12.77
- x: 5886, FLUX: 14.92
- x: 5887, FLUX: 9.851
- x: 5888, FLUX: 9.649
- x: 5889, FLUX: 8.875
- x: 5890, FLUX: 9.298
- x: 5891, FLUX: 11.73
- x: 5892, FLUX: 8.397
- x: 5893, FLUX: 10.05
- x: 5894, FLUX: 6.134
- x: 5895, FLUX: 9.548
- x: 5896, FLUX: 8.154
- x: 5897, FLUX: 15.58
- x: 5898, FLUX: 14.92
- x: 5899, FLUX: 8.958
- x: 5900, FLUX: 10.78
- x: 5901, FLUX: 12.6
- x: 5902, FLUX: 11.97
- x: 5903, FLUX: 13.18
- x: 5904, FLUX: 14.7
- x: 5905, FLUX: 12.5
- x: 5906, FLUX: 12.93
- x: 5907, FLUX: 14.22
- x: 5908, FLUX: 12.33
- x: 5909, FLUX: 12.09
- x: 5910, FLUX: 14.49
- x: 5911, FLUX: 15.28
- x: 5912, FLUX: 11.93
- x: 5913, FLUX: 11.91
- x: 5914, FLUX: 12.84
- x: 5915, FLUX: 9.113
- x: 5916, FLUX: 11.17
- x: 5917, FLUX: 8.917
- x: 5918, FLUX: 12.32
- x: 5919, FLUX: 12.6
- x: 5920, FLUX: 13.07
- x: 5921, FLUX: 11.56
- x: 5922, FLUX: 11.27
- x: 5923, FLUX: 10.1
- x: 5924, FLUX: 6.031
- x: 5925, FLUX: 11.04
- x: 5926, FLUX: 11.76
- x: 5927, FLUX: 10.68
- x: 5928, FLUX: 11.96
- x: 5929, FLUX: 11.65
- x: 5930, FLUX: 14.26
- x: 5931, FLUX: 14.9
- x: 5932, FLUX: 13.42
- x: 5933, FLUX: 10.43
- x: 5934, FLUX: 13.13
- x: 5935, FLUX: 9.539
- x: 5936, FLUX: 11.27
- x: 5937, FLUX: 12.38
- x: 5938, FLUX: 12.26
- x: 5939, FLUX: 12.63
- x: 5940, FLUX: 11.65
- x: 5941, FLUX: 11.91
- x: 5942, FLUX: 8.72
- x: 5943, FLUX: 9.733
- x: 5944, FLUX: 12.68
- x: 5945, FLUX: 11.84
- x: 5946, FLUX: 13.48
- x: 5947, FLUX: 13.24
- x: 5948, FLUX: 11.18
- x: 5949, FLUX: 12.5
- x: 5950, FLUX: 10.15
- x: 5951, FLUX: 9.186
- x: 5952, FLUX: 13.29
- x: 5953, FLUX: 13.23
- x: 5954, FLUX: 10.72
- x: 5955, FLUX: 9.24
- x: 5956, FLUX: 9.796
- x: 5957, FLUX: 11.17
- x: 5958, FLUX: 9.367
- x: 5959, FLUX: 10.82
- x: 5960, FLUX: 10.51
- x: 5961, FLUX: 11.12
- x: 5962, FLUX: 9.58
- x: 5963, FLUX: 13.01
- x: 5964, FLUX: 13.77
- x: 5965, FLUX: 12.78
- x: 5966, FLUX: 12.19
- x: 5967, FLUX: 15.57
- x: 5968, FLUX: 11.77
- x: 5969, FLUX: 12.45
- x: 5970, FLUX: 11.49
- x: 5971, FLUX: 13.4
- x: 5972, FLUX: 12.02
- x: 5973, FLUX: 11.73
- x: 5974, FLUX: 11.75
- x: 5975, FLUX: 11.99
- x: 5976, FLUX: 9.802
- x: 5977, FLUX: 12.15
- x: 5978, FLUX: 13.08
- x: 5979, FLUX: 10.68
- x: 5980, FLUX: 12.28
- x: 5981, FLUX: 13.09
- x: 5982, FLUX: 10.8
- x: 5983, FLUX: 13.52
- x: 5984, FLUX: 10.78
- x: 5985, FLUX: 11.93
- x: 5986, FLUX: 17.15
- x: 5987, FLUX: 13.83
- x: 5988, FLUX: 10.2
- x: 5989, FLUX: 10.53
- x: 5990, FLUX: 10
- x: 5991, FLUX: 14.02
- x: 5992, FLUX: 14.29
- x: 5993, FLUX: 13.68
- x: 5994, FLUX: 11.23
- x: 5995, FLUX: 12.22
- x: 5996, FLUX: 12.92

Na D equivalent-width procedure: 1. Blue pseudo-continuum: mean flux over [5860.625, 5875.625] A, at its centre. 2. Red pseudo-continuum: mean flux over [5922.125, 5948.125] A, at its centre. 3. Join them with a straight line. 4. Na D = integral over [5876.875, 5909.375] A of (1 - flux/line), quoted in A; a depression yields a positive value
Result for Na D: 0.8 A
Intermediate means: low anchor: 12.3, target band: 11.7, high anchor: 11.6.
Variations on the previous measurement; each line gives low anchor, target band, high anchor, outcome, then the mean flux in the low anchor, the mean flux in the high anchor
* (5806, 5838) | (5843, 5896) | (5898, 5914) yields 3.8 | 12.3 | 12.7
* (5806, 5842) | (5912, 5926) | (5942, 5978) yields 1.0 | 12.1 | 11.7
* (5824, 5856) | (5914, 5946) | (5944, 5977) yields 1.2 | 12.5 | 11.7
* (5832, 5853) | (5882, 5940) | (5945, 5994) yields 3.6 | 12.8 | 12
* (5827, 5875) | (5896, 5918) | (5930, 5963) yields -1.2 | 12.2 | 11.5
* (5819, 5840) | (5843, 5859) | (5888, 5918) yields 0.2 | 12.4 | 11.5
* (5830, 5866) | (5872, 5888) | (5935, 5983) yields -0.4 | 12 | 11.7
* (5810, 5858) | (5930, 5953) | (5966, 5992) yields 0.7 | 12.2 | 12.3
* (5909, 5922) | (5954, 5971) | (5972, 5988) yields 0.9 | 12.1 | 12.2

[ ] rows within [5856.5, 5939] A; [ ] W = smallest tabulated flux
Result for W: 5.212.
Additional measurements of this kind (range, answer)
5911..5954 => 6.031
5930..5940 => 9.539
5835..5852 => 9.345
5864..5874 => 10.18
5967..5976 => 9.802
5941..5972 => 8.72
